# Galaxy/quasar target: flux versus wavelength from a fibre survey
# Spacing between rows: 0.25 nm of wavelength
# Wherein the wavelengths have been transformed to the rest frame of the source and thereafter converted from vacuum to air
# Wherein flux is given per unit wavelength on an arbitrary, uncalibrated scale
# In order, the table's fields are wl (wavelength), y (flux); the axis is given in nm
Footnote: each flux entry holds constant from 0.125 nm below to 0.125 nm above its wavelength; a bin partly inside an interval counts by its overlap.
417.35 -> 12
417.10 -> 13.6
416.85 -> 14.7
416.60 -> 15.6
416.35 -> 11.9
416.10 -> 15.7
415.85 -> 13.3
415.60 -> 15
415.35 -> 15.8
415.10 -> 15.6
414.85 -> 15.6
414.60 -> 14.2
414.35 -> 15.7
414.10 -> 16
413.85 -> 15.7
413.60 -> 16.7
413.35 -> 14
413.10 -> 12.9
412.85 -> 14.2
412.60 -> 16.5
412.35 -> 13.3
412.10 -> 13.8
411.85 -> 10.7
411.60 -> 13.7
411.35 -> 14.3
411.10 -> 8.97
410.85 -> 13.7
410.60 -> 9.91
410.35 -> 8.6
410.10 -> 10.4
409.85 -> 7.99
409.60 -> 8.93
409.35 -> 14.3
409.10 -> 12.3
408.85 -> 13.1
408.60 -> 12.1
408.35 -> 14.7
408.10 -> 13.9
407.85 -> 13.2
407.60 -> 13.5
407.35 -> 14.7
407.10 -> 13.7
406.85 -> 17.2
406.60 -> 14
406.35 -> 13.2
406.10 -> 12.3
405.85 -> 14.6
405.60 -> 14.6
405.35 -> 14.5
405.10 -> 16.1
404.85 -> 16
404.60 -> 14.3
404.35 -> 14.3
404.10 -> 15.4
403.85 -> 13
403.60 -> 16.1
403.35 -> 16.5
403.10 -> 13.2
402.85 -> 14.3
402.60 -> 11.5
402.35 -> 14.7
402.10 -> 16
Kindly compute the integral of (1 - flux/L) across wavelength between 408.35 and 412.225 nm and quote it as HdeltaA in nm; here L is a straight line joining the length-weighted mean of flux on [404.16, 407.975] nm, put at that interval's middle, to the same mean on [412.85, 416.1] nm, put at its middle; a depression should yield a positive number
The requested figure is 0.82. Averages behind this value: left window 14.4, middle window 11.6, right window 15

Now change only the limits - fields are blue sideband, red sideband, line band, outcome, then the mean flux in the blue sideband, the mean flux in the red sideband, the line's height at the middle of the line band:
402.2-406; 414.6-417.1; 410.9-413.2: 0.24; 14.6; 14.7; 14.7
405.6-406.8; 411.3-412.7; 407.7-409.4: 0.05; 13.9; 13.6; 13.8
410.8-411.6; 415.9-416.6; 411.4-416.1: -0.48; 12.4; 14.1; 13.2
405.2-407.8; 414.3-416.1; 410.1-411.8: 0.38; 14.2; 15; 14.6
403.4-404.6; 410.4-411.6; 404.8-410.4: 0.01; 14.8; 11.7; 13.2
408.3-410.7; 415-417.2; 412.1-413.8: -0.22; 11.1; 14.6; 12.9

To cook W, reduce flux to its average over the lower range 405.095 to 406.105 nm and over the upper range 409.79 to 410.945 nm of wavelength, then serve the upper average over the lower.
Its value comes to 0.7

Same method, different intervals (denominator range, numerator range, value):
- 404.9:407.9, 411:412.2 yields 0.86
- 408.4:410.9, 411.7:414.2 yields 1.29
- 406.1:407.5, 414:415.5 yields 1.08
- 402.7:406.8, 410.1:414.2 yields 0.91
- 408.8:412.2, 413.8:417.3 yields 1.30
